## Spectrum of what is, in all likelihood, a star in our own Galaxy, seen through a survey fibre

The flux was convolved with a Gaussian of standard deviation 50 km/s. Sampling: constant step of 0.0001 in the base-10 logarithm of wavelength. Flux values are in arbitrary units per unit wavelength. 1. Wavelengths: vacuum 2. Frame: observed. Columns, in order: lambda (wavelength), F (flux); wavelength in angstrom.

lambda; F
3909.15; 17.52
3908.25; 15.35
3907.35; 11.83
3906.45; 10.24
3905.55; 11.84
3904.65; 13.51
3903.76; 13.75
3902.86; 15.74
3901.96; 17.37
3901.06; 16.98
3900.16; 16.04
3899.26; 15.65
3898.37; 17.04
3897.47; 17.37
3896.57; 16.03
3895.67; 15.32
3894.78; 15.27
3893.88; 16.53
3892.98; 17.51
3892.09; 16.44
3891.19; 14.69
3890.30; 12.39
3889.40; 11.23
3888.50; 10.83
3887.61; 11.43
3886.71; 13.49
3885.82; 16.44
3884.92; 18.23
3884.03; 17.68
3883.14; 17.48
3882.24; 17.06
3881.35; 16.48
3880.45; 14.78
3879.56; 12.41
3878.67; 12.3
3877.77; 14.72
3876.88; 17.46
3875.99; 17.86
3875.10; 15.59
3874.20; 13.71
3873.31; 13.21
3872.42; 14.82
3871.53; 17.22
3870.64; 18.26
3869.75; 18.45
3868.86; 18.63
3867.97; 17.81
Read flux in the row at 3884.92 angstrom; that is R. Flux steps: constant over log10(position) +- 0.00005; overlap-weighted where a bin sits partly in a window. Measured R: 18.23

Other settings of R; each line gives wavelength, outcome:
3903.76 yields 13.75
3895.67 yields 15.32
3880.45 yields 14.78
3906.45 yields 10.24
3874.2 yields 13.71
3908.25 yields 15.35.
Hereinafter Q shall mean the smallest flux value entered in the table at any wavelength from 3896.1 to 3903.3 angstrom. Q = 15.65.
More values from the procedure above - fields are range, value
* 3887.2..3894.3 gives 10.83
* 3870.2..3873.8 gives 13.21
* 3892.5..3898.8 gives 15.27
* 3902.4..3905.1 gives 13.51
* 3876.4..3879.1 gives 12.3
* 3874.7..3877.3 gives 15.59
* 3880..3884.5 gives 14.78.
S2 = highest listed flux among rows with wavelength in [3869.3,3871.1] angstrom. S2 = 18.45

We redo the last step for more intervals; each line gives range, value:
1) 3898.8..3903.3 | 17.37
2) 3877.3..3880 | 14.72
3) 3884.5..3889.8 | 18.23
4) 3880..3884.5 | 17.68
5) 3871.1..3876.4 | 17.86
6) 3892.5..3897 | 17.51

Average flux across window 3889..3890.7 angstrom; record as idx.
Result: 11.8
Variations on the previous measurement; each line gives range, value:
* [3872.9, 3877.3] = 15.6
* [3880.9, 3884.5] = 17.2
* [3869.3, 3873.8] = 16.4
